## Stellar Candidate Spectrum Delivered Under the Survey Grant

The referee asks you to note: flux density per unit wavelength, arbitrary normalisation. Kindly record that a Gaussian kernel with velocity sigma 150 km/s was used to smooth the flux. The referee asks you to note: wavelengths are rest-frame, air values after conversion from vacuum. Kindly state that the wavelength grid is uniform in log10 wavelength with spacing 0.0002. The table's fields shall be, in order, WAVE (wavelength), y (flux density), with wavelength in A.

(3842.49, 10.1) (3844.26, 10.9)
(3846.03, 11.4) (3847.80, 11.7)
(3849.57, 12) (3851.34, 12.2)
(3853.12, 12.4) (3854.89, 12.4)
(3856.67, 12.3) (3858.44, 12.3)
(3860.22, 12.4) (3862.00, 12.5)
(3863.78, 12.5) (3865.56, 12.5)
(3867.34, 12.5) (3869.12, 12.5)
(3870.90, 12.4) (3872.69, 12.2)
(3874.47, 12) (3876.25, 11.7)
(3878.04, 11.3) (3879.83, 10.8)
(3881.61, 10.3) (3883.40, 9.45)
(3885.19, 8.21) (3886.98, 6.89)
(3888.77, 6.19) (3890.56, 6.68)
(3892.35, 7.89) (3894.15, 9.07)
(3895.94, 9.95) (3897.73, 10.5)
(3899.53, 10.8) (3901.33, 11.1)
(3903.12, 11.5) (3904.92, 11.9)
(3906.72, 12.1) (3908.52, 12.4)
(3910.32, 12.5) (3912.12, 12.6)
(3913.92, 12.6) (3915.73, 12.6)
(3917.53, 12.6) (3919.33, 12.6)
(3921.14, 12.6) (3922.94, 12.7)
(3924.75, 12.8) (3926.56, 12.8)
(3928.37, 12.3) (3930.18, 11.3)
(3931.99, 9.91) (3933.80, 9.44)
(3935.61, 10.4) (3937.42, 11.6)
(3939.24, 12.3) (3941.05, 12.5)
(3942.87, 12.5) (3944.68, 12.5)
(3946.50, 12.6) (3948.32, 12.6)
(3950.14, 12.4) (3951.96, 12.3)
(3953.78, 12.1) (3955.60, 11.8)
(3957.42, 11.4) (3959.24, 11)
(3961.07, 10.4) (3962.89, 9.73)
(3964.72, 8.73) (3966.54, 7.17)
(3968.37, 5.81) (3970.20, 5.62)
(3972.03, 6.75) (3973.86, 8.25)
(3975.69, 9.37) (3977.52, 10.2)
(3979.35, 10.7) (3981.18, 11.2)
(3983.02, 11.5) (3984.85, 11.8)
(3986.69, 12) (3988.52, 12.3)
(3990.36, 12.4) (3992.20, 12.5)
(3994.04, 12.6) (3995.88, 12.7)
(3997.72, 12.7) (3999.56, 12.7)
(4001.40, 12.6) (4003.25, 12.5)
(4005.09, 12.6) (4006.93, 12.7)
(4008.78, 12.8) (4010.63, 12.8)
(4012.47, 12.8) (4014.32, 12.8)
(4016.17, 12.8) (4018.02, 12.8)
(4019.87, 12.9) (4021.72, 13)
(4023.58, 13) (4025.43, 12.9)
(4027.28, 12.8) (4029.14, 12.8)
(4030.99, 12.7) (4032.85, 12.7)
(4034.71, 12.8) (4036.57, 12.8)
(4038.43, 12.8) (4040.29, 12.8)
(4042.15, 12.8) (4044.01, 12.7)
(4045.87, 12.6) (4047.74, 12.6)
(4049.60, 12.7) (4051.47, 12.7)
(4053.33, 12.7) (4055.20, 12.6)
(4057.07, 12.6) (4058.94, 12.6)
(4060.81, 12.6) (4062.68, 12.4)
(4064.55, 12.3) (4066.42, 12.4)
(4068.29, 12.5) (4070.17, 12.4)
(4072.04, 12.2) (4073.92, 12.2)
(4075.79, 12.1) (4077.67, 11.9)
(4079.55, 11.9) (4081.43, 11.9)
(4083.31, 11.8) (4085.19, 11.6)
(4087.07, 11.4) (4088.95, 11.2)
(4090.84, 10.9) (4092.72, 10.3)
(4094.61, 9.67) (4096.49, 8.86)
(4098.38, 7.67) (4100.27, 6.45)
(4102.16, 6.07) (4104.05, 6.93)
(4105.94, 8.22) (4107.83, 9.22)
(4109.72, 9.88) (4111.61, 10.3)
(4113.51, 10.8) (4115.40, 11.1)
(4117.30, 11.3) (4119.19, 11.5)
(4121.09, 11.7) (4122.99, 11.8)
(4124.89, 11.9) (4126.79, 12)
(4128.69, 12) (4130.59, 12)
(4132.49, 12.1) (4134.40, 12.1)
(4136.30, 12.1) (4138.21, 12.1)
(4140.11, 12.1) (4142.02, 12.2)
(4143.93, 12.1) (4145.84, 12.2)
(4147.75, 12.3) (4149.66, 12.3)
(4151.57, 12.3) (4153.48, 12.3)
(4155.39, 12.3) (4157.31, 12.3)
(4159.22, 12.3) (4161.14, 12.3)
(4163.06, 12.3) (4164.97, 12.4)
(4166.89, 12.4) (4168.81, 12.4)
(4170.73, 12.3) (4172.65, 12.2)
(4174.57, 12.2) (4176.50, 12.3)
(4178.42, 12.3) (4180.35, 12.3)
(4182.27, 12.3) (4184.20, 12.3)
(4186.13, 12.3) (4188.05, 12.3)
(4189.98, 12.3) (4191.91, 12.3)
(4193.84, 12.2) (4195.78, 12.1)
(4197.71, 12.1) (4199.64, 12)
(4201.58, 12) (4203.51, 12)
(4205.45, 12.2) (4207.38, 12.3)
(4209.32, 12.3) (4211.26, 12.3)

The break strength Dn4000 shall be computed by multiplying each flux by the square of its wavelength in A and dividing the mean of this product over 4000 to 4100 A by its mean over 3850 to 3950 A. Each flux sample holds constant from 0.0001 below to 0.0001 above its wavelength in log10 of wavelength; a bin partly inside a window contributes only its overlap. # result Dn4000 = 1.15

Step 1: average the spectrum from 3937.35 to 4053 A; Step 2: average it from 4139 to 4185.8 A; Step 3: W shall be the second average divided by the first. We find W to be 1.0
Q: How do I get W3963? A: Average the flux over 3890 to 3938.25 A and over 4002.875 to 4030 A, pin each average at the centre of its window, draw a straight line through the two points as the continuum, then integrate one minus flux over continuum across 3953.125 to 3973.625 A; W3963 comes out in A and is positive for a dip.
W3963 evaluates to 5.0 A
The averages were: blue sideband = 11.3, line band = 9.07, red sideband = 12.8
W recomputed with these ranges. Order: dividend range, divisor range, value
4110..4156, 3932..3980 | 1.14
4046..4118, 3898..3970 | 0.96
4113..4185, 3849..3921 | 1.08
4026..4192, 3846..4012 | 1.04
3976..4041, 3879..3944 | 1.13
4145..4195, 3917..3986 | 1.13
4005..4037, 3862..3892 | 1.22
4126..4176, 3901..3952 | 1.01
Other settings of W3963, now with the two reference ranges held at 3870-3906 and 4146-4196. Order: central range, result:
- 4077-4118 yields 6.1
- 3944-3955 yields -1.9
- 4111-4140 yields 0.6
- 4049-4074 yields -2.4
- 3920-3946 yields -3.6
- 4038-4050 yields -1.5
